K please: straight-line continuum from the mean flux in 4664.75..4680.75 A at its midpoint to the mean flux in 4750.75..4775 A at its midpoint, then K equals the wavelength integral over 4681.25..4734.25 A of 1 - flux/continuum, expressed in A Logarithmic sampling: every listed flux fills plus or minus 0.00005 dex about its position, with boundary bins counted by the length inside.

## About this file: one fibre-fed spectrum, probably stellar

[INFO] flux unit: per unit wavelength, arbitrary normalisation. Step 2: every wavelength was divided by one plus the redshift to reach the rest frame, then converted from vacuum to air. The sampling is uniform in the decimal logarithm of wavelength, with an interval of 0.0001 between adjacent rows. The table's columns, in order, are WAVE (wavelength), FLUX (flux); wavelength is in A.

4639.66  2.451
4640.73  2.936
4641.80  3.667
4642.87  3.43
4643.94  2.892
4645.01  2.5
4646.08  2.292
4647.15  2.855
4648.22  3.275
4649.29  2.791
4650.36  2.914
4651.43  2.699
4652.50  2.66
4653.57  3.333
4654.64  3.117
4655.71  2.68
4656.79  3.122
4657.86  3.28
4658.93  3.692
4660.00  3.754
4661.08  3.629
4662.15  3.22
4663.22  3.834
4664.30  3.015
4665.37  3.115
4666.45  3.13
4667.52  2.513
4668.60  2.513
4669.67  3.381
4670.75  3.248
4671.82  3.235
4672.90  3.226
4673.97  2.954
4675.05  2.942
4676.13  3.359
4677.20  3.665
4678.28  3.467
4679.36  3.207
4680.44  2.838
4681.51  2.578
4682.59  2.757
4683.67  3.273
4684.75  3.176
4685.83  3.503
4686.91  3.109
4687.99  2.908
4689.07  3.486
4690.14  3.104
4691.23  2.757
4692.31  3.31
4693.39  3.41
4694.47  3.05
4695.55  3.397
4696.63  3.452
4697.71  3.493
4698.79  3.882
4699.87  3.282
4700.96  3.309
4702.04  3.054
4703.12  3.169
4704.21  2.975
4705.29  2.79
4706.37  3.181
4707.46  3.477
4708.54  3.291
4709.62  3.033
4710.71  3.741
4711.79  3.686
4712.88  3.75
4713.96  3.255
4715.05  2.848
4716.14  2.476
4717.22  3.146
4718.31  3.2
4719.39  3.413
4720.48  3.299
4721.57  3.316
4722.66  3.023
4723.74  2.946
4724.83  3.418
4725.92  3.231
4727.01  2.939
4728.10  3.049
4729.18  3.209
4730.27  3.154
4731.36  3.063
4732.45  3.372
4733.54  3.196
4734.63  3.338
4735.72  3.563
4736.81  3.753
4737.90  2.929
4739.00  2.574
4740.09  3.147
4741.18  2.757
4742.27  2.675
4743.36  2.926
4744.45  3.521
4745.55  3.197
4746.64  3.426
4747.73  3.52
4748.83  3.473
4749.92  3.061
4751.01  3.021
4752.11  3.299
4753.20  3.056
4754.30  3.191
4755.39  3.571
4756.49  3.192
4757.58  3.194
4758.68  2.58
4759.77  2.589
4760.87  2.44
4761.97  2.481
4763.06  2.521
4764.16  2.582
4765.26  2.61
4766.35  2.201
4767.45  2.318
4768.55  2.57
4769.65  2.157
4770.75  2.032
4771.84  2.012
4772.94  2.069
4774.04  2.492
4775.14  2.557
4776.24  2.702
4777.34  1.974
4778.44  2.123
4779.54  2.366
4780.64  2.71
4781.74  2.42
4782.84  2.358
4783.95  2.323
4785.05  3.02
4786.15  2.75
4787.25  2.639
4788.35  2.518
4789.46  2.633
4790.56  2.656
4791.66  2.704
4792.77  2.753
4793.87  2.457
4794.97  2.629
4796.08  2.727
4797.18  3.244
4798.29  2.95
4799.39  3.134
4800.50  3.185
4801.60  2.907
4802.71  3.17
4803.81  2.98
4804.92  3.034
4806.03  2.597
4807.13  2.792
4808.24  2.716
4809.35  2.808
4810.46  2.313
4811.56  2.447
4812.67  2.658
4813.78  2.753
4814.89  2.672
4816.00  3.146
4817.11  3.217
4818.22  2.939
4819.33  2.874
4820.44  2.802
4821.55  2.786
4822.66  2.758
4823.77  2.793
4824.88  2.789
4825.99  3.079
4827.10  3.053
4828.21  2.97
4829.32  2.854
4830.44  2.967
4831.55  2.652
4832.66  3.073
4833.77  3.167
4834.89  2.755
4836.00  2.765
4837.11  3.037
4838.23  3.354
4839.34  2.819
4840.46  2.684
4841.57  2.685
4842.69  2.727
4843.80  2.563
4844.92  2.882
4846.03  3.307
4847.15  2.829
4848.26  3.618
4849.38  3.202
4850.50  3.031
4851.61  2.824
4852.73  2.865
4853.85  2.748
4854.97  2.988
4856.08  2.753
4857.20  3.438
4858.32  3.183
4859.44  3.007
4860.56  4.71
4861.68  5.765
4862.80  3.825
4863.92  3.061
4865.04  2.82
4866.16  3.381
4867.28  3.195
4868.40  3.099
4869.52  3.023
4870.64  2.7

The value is -5.0 A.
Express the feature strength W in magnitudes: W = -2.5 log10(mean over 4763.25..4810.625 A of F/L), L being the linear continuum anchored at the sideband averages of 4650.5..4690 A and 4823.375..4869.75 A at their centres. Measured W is 0.20 mag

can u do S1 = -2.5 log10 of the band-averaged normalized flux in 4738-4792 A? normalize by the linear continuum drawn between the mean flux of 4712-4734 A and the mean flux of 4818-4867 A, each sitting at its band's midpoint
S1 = 0.16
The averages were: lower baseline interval 3.17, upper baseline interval 3.07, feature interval 2.71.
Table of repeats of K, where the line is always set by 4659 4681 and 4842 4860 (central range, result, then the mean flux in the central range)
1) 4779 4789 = 1.7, 2.57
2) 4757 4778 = 4.6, 2.43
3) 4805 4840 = 2.0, 2.85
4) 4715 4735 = 0.1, 3.14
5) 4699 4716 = -0.4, 3.25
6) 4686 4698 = -0.1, 3.23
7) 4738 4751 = 0.1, 3.11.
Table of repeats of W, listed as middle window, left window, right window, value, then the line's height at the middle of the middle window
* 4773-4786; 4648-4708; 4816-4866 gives 0.26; 3.11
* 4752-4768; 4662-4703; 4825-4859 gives 0.11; 3.08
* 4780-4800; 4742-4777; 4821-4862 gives 0.07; 2.88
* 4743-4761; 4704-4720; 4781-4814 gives -0.05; 3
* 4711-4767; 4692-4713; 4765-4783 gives -0.10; 2.82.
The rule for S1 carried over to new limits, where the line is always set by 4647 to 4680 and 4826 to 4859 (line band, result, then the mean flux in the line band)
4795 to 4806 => 0.00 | 2.99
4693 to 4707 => -0.05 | 3.26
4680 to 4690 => 0.02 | 3.08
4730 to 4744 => -0.01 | 3.11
